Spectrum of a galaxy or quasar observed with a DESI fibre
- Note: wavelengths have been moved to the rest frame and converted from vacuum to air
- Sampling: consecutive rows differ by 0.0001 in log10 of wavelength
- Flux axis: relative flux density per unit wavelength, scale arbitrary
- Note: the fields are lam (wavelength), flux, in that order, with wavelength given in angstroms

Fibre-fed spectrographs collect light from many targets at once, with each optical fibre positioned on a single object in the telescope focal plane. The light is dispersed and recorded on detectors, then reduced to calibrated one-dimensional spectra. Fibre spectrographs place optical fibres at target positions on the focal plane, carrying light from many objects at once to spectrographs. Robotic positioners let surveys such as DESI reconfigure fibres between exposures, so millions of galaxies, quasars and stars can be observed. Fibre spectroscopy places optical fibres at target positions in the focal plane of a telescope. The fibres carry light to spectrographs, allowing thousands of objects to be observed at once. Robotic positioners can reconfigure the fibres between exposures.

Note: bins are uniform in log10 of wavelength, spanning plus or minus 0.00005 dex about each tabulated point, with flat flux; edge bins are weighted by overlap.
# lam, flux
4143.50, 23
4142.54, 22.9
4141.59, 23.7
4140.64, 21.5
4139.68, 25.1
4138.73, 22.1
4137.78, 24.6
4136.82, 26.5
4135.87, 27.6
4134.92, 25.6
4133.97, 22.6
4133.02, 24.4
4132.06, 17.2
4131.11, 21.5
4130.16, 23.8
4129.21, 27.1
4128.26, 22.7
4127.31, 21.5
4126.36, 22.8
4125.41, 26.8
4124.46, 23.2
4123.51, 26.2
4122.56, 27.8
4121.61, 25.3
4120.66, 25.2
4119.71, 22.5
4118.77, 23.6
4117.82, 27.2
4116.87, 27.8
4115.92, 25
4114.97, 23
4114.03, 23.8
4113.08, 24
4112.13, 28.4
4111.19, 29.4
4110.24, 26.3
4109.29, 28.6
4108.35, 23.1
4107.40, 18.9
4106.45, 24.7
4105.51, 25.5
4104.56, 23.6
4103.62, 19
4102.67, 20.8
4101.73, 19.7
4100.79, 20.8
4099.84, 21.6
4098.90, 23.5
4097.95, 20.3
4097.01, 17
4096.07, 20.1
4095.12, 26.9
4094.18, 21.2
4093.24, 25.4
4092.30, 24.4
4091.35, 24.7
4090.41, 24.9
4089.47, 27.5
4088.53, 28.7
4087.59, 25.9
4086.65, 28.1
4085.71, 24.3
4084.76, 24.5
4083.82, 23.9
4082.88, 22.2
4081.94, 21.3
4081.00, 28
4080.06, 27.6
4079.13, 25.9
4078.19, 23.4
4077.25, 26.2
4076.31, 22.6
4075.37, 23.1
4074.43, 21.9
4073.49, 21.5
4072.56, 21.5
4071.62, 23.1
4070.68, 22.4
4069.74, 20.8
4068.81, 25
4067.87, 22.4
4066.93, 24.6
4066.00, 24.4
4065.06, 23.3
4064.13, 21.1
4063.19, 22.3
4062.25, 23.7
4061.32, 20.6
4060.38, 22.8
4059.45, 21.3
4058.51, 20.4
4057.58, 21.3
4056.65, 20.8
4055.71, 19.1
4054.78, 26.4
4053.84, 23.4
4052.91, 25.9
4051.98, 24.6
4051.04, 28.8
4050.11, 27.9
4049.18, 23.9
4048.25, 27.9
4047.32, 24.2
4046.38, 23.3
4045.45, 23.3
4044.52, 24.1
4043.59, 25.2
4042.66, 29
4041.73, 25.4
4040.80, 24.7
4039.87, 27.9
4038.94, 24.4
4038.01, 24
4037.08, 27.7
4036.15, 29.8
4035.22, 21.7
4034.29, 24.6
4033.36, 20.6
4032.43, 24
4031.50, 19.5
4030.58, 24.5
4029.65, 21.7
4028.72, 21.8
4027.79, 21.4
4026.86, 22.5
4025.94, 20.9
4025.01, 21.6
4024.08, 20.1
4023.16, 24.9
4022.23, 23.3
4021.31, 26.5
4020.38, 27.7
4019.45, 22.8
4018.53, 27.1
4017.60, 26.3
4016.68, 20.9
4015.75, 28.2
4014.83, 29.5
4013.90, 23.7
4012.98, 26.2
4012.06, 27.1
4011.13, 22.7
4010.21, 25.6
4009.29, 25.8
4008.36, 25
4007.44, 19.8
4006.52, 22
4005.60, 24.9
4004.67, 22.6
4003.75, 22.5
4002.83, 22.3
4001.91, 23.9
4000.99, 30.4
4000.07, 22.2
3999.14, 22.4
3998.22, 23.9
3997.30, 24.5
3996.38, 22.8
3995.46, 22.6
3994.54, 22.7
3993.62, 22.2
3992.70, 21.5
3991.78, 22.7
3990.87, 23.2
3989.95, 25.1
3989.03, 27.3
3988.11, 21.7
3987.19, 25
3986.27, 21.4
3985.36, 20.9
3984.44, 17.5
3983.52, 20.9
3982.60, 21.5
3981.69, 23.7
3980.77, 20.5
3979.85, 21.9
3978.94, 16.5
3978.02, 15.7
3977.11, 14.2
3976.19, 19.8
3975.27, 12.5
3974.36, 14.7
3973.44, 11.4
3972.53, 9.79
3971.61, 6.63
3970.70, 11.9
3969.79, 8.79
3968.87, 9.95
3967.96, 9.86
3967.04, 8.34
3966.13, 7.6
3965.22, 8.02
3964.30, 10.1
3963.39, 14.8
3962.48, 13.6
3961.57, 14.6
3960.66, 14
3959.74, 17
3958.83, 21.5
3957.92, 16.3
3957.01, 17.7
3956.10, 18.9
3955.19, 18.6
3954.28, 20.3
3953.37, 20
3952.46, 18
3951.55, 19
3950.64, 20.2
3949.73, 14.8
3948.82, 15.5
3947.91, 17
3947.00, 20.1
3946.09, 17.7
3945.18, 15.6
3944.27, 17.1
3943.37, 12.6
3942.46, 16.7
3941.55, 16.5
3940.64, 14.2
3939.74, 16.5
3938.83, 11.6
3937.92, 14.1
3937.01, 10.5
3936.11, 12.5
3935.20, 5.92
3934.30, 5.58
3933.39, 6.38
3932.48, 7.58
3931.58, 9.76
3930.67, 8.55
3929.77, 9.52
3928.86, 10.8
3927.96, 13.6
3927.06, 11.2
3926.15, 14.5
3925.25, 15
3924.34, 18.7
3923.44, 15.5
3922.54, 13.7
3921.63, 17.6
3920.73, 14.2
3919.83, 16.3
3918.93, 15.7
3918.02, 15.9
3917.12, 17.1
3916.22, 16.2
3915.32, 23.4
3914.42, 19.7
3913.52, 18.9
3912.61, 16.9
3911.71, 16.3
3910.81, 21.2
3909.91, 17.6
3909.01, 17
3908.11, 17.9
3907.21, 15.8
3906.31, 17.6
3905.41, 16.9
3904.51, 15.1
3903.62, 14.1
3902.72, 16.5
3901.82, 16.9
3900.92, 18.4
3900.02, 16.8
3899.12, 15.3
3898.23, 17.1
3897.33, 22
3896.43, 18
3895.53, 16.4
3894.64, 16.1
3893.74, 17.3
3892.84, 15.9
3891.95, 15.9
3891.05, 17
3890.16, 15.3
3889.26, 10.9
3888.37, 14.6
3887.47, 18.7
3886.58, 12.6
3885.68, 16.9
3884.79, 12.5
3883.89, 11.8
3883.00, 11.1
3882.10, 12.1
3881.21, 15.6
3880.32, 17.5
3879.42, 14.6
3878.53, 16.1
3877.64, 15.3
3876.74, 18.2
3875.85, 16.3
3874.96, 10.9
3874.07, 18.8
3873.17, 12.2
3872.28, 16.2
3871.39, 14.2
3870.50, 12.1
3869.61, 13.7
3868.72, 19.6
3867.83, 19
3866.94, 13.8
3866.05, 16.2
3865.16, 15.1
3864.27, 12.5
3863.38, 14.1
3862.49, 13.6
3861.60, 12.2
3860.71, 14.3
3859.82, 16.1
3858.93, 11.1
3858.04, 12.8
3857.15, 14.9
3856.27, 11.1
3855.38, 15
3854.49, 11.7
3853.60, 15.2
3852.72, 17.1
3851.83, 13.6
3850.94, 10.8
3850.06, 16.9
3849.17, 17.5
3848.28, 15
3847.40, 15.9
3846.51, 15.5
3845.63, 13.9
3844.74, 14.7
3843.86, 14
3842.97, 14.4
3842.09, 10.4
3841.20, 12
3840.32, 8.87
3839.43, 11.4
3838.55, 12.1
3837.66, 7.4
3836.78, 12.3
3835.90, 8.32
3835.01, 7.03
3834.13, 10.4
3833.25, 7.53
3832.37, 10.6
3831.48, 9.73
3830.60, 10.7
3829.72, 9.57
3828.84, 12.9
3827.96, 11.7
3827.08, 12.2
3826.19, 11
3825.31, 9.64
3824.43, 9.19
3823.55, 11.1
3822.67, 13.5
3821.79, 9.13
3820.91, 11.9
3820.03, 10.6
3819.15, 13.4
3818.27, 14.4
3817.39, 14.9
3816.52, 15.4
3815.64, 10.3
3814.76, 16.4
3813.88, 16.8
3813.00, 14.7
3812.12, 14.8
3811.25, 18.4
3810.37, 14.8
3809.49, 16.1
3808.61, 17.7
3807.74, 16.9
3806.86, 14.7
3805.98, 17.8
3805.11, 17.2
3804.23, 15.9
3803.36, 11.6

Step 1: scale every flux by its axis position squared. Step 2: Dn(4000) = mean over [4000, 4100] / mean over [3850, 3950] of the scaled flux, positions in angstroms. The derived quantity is 1.73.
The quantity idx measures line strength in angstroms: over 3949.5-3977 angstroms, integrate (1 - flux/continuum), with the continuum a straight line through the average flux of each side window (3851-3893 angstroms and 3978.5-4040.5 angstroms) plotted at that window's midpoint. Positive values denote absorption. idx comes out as 8.2 angstroms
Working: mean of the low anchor 14.6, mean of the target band 14.3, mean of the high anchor 23.5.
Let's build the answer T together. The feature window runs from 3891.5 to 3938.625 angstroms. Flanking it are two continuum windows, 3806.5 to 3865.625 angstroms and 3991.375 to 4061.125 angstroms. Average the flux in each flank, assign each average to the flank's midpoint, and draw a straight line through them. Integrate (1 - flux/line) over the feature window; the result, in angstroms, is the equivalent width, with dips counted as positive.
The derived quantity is 6.2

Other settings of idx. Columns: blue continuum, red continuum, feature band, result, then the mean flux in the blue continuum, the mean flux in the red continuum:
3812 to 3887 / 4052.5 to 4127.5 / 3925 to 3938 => 5.1 angstroms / 13.3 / 23.7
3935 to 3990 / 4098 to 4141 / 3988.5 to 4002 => -4.7 angstroms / 16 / 24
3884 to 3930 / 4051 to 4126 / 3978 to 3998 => -2.5 angstroms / 16.2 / 23.8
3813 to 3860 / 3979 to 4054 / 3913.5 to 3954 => 8.6 angstroms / 12.5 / 23.9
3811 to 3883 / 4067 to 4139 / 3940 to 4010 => 1.4 angstroms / 13.3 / 24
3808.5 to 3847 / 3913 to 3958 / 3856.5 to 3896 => -3.7 angstroms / 12.3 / 15.1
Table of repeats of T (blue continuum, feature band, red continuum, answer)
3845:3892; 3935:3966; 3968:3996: 3.0 angstroms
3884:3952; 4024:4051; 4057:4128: -3.9 angstroms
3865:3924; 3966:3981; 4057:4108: 4.8 angstroms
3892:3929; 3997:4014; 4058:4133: -3.2 angstroms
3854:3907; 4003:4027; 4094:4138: -4.9 angstroms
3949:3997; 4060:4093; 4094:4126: -2.5 angstroms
